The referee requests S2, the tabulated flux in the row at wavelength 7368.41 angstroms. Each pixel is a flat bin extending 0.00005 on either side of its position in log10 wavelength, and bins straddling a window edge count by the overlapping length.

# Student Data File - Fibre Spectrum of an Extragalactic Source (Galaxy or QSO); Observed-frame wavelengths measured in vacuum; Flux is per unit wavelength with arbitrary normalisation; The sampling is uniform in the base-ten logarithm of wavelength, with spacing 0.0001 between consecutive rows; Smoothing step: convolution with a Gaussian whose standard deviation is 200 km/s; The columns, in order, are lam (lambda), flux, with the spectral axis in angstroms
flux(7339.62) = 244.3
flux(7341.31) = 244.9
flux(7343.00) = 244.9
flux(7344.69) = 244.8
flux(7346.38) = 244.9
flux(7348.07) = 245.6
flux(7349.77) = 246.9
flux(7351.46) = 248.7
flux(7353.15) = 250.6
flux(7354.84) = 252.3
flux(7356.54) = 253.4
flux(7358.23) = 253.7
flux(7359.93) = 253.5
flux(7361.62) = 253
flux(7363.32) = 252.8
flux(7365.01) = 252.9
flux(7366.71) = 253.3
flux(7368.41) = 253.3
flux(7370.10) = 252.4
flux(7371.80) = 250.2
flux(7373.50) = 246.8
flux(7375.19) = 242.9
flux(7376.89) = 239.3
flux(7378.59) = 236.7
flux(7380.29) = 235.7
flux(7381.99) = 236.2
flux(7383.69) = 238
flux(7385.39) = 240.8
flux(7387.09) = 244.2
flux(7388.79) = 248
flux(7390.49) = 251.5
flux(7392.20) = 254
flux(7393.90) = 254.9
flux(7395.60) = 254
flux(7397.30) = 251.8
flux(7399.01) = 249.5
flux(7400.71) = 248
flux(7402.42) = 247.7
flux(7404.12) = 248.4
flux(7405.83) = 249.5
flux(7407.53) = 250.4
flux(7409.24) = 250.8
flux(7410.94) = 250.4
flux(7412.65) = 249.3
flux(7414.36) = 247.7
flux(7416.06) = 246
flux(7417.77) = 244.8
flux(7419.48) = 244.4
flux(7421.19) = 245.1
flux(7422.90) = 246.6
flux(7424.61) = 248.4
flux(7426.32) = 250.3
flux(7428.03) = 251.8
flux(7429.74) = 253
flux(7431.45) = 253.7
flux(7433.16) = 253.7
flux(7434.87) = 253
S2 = 253.3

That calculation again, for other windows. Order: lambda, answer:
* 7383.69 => 238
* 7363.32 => 252.8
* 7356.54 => 253.4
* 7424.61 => 248.4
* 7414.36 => 247.7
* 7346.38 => 244.9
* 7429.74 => 253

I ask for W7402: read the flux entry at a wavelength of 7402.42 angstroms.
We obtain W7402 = 247.7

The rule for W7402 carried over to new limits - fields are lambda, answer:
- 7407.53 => 250.4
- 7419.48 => 244.4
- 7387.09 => 244.2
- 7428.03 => 251.8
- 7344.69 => 244.8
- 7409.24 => 250.8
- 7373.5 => 246.8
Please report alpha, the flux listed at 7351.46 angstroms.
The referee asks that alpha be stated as 248.7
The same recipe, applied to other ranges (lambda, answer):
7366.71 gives 253.3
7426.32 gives 250.3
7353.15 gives 250.6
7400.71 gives 248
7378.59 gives 236.7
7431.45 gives 253.7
